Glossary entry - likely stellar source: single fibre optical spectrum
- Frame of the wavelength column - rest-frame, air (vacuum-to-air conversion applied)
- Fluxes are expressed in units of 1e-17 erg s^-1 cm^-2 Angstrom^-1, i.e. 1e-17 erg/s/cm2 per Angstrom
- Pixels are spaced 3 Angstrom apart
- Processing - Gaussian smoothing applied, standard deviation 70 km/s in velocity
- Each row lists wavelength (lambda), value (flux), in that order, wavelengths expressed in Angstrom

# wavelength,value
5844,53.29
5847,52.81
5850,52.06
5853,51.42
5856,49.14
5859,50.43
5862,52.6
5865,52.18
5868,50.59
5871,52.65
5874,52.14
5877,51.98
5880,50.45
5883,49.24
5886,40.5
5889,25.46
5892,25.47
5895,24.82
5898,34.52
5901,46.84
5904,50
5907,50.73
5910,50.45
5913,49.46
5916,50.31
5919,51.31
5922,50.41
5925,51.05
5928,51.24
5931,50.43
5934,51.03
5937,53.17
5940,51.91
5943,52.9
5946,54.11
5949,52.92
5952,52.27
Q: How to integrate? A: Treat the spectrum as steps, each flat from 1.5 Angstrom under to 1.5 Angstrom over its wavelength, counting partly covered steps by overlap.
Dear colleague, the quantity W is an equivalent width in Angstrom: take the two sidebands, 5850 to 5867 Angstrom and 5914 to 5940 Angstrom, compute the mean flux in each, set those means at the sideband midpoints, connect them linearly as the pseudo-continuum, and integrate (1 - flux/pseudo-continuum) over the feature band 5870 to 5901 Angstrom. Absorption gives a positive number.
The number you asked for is 6.3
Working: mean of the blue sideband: 51.2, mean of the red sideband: 51.1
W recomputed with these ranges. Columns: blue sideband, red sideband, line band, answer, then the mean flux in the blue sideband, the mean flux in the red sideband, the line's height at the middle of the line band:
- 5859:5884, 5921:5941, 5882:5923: 7.0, 51.5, 51.3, 51.4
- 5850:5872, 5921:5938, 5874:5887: 0.6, 51.3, 51.2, 51.3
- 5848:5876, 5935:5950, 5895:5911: 2.4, 51.5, 52.9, 52.2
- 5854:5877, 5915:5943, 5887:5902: 5.9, 51.4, 51.3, 51.4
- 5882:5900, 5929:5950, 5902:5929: -4.9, 33.3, 52.3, 42.9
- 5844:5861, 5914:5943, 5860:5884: -0.1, 51.4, 51.3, 51.4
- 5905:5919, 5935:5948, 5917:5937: 0.2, 50.3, 52.9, 51.7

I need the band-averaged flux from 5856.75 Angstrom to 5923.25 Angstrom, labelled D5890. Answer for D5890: 46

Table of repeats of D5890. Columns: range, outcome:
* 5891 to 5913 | 41.4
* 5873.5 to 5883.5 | 51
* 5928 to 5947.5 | 52.2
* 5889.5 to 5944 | 46.6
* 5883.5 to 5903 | 34.2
